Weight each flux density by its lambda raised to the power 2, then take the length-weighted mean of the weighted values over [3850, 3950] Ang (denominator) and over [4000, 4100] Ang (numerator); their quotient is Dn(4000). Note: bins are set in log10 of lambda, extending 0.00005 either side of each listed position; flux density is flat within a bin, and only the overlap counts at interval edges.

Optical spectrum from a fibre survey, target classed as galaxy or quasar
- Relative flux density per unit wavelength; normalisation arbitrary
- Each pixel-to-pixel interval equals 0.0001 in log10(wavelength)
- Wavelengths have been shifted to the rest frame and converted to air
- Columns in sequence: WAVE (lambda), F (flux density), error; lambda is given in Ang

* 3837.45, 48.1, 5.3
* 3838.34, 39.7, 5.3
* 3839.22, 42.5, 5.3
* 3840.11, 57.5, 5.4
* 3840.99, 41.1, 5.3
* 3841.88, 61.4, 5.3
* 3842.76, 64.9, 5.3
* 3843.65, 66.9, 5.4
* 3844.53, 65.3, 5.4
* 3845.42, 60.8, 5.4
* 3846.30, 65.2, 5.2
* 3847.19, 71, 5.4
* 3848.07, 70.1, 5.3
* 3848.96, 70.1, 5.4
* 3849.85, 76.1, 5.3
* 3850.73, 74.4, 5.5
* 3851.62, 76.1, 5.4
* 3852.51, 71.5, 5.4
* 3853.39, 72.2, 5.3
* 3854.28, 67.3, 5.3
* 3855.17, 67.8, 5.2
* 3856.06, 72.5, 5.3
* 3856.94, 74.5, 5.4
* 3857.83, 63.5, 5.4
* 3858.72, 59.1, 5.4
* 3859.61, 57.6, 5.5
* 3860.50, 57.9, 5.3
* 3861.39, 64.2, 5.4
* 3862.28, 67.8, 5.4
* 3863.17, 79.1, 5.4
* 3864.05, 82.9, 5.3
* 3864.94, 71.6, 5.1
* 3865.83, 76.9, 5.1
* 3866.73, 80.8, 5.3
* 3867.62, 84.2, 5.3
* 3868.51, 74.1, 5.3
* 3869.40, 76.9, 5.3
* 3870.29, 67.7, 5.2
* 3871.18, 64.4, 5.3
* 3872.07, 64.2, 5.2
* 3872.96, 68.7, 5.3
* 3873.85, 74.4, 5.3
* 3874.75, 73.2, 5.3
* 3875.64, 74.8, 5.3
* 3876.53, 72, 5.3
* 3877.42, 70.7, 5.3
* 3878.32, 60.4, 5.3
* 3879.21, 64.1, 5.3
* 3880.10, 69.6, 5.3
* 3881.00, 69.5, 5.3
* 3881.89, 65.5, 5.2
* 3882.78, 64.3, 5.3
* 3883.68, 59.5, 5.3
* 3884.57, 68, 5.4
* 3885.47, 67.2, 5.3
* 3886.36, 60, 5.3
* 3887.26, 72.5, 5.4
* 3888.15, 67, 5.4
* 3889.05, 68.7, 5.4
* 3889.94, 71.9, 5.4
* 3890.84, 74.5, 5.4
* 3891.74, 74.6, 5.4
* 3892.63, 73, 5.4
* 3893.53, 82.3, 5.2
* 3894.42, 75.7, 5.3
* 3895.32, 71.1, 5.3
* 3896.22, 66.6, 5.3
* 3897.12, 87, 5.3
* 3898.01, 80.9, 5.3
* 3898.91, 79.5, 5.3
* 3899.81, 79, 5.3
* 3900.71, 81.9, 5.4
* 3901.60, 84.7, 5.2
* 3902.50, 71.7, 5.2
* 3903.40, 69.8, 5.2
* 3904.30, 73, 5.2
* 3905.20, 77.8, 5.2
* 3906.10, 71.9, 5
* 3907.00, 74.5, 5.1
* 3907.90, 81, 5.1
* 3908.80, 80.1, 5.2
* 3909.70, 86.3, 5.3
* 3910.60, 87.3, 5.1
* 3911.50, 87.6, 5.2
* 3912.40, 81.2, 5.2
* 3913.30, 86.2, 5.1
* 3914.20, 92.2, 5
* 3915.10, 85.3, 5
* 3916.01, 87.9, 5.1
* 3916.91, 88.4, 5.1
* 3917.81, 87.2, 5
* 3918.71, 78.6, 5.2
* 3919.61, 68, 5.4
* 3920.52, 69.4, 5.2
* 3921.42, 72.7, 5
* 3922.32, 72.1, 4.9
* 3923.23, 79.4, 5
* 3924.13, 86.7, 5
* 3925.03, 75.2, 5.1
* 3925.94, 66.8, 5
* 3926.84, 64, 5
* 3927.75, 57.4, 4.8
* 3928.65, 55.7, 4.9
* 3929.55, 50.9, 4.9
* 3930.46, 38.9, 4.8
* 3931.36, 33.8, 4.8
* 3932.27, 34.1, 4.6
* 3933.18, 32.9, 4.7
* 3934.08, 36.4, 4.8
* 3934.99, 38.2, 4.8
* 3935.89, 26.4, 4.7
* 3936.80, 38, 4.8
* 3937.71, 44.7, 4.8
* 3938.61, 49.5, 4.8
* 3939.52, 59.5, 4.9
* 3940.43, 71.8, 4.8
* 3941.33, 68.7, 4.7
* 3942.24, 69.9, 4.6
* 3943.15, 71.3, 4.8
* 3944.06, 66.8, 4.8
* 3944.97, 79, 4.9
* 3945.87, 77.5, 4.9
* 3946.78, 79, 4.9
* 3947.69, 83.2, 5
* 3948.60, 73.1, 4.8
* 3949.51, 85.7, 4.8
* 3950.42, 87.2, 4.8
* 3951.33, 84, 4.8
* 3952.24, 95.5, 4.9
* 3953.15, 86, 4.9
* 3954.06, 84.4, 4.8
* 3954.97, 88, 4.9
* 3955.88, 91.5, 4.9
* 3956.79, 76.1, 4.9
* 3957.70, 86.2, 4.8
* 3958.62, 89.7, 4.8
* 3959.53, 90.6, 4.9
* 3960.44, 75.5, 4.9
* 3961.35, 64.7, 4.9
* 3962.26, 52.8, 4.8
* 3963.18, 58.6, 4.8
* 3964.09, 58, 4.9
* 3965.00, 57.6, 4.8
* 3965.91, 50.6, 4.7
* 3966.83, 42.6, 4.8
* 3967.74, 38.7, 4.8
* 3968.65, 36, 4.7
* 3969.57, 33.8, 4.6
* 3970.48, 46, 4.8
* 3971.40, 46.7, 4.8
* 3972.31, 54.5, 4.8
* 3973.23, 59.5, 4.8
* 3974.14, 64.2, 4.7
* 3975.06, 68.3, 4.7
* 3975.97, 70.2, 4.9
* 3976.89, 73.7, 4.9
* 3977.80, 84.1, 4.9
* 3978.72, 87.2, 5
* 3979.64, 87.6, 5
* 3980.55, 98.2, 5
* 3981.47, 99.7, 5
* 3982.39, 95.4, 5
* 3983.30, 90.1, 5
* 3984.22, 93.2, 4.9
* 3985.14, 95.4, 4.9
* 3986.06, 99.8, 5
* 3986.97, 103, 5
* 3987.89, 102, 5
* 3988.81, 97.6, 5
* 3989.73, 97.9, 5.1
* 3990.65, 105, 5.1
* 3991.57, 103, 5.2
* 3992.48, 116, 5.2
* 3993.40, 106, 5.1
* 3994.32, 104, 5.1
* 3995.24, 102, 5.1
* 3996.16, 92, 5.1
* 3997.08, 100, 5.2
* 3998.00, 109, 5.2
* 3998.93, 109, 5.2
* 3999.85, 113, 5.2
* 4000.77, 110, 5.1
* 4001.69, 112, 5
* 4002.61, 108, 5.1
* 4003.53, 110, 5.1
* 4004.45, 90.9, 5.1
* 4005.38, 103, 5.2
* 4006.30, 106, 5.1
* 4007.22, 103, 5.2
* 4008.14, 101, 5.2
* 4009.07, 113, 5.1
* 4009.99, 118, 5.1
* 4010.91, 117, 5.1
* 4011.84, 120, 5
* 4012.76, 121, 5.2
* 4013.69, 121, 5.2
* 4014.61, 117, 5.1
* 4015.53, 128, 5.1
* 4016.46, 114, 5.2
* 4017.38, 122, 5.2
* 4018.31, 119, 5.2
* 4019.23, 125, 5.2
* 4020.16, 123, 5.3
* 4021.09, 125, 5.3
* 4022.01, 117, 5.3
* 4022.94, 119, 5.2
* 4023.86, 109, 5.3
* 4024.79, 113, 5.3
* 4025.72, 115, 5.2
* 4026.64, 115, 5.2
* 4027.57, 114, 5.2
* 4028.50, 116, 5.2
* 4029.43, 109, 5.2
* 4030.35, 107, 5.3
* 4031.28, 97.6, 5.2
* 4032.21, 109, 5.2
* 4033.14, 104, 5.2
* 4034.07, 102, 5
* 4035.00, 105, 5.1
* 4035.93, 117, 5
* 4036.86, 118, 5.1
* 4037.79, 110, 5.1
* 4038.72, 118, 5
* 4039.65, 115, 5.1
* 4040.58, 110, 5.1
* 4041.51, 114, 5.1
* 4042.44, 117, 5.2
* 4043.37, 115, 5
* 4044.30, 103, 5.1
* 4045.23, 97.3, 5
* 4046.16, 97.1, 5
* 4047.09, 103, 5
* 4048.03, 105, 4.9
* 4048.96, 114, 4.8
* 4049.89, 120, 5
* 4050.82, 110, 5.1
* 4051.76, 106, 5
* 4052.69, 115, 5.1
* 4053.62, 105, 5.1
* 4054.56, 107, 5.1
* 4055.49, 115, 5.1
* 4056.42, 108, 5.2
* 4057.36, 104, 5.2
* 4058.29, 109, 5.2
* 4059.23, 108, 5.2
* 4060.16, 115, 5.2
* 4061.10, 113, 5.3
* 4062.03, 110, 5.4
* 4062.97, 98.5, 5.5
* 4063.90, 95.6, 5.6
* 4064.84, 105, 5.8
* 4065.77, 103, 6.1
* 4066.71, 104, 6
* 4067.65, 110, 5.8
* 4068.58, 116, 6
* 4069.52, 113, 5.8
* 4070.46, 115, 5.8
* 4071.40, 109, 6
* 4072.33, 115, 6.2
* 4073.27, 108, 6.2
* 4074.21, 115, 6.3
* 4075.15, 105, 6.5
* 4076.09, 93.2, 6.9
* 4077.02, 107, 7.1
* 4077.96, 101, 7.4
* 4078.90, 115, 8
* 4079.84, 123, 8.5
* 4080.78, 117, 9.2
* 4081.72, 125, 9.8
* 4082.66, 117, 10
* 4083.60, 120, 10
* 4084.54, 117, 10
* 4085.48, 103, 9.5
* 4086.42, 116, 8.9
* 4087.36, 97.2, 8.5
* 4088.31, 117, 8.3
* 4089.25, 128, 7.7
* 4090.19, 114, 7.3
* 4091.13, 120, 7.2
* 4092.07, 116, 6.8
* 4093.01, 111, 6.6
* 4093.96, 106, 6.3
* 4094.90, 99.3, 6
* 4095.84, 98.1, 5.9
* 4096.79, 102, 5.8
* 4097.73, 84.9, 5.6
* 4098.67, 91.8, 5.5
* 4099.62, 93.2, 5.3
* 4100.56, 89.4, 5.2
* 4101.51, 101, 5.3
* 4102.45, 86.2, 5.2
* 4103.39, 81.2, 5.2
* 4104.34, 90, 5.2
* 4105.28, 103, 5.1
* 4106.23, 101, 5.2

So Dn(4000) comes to 1.7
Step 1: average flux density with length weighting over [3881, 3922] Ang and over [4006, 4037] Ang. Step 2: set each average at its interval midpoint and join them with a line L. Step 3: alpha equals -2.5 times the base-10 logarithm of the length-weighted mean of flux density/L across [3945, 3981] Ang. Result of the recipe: 0.32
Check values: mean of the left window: 76.2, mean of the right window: 114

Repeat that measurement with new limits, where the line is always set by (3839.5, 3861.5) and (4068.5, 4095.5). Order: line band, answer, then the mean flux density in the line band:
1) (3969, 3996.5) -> 0.085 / 85.7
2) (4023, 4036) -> -0.081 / 110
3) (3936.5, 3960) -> 0.125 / 76.3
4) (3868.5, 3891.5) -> 0.048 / 68.6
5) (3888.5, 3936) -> 0.096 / 71.2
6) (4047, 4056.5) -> -0.040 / 110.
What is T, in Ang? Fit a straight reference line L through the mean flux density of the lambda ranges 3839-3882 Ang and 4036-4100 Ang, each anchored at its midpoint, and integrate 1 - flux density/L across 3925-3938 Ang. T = 5.8 Ang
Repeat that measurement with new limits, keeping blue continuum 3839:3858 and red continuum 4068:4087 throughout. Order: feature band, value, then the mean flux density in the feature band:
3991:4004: -1.40 Ang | 107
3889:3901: -0.10 Ang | 76.4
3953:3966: 2.08 Ang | 74.4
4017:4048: -2.61 Ang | 112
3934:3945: 3.85 Ang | 55.1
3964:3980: 5.72 Ang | 58.7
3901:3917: -0.57 Ang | 81.4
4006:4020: -2.41 Ang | 117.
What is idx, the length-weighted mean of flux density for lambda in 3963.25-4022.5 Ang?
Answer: 94.2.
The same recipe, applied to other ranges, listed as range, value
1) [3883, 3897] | 70.4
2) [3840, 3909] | 70.7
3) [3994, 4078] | 110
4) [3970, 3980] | 67.2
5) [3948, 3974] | 67.6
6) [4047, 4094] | 111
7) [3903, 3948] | 67.8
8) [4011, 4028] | 119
